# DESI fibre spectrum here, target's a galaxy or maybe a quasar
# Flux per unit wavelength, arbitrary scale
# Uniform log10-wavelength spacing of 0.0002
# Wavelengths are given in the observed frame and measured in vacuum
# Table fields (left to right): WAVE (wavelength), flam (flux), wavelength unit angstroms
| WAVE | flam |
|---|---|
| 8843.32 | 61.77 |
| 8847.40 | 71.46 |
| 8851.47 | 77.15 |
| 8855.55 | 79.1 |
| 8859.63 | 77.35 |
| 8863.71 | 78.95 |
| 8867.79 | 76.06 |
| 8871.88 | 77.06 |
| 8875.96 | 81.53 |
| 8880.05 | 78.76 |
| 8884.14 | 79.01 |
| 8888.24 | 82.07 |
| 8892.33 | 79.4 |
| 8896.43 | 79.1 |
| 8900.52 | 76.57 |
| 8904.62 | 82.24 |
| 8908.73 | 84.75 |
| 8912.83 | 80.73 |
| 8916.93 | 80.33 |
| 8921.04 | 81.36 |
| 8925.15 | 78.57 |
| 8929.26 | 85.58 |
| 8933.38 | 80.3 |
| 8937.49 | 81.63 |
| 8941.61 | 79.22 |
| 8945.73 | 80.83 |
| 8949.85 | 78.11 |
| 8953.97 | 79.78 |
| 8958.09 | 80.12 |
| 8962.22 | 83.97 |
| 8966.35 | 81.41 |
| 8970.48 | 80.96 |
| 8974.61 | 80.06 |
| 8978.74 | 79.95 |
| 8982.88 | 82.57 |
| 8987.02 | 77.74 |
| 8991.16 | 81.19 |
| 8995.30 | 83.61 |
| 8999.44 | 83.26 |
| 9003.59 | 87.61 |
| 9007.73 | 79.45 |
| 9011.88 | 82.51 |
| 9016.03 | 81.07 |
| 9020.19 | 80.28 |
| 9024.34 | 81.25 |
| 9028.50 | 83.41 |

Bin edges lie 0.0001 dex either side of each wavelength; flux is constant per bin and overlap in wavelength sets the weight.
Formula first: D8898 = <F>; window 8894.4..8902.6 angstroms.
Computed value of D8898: 77.9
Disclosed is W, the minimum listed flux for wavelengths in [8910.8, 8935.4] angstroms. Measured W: 78.57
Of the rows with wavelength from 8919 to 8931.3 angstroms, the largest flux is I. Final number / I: 85.58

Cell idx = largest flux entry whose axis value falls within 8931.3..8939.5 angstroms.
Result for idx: 81.63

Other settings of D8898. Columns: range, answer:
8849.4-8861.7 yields 77.9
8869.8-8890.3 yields 79.7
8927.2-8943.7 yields 81.7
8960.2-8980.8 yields 81.3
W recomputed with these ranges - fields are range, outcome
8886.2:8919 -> 76.57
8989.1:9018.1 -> 79.45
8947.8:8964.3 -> 78.11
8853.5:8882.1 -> 76.06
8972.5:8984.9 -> 79.95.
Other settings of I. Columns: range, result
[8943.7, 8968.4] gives 83.97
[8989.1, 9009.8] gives 87.61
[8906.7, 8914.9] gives 84.75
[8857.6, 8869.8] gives 78.95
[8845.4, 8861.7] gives 79.1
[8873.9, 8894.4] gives 82.07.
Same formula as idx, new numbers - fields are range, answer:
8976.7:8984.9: 82.57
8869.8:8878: 81.53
